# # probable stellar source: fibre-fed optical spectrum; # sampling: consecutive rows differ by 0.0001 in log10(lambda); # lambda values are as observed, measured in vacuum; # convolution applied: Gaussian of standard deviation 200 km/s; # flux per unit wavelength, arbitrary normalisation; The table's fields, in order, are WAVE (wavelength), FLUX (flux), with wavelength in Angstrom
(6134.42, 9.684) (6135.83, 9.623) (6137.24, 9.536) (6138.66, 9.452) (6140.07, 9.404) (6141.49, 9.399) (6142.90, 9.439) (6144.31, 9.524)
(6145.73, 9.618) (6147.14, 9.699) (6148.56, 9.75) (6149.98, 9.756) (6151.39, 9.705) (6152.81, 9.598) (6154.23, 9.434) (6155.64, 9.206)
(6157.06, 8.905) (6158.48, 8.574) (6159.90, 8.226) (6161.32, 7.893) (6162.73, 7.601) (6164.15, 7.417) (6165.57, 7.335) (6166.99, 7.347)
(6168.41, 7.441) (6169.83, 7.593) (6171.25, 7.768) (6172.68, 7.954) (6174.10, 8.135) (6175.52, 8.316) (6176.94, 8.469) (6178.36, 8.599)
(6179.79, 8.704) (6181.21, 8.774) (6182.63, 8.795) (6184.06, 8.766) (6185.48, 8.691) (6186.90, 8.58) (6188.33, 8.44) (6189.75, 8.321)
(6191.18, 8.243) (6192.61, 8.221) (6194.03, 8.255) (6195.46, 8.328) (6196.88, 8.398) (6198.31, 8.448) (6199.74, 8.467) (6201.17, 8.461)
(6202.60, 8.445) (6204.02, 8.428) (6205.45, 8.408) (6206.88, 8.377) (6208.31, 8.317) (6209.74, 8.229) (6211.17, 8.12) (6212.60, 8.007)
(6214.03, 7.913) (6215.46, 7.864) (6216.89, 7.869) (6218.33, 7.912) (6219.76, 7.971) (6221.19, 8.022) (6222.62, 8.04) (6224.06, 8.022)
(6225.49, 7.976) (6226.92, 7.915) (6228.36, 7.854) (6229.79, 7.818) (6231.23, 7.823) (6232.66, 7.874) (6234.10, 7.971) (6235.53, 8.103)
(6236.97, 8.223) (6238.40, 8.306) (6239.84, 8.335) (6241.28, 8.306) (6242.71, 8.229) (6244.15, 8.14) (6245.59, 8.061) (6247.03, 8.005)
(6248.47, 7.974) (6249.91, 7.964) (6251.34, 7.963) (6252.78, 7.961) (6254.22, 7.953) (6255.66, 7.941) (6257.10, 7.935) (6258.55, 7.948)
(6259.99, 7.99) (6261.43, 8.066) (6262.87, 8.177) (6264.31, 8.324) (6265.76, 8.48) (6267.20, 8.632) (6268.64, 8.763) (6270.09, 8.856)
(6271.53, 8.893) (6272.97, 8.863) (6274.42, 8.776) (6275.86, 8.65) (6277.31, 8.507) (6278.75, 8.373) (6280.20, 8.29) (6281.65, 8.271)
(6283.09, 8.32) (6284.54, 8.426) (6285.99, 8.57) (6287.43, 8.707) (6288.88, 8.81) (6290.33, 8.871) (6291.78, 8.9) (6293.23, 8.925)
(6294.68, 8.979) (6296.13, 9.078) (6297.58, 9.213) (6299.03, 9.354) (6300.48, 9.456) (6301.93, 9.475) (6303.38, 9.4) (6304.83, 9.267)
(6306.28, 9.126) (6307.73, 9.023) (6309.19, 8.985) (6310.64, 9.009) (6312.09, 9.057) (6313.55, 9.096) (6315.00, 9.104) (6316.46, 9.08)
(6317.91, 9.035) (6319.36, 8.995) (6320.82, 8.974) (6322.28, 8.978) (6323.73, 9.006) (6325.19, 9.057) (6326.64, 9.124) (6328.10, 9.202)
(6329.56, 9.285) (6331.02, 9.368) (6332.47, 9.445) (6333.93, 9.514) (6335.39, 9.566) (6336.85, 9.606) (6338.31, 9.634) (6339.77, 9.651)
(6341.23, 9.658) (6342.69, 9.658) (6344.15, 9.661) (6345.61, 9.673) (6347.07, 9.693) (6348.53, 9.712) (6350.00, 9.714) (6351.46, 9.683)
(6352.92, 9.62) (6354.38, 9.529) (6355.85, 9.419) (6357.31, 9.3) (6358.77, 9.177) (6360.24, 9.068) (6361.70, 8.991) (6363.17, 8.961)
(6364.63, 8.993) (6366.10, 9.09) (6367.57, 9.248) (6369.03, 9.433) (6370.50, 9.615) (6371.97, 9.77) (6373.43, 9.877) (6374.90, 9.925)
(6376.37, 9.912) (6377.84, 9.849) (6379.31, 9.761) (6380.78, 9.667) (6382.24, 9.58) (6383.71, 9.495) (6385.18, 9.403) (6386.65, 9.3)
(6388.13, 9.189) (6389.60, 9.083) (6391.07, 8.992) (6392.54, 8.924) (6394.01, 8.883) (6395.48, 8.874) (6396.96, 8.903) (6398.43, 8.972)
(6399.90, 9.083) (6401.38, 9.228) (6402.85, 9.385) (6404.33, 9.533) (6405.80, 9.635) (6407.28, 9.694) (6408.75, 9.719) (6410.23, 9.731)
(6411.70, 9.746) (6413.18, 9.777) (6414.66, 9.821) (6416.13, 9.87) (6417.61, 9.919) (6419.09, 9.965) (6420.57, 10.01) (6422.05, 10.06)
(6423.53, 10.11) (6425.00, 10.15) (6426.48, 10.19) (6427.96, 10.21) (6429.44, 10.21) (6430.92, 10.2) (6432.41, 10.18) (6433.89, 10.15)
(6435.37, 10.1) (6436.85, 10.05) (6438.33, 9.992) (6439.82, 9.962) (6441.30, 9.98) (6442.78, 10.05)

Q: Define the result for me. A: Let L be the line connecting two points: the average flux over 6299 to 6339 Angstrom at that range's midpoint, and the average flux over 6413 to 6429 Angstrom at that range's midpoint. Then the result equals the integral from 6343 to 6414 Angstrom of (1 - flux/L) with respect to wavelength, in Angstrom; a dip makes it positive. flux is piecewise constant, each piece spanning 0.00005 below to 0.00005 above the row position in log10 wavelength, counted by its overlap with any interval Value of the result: 1.9 Angstrom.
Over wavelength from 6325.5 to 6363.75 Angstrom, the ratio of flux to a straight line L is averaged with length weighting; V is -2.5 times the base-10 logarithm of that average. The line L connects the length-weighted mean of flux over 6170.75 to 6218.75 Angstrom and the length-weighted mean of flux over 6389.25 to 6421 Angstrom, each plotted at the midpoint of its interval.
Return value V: -0.04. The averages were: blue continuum 8.33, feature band 9.46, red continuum 9.44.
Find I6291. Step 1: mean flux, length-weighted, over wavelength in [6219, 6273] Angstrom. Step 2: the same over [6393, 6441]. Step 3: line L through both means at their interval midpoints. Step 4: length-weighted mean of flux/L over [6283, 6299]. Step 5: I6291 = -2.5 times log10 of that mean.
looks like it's -0.034 mag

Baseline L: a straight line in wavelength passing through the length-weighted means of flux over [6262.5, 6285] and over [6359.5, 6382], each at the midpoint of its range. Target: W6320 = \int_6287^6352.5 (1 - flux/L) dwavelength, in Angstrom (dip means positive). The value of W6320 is -2.0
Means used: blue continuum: 8.54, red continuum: 9.48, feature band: 9.27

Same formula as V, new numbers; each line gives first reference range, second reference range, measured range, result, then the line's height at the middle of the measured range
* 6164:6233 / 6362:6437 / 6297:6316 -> -0.031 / 8.94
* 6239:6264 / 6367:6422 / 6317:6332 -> -0.038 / 8.8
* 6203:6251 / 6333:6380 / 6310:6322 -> 0.004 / 9.07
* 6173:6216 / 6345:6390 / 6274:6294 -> 0.044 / 8.95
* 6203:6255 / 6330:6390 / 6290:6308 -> -0.041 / 8.83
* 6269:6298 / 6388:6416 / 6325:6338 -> -0.048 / 8.97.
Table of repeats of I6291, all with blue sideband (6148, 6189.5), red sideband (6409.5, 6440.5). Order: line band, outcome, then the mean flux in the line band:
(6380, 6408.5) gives 0.065 mag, 9.26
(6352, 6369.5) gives 0.045 mag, 9.24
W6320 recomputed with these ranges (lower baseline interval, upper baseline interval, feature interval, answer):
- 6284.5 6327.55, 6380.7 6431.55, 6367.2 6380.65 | -0.4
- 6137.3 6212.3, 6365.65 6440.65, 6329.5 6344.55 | -0.3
